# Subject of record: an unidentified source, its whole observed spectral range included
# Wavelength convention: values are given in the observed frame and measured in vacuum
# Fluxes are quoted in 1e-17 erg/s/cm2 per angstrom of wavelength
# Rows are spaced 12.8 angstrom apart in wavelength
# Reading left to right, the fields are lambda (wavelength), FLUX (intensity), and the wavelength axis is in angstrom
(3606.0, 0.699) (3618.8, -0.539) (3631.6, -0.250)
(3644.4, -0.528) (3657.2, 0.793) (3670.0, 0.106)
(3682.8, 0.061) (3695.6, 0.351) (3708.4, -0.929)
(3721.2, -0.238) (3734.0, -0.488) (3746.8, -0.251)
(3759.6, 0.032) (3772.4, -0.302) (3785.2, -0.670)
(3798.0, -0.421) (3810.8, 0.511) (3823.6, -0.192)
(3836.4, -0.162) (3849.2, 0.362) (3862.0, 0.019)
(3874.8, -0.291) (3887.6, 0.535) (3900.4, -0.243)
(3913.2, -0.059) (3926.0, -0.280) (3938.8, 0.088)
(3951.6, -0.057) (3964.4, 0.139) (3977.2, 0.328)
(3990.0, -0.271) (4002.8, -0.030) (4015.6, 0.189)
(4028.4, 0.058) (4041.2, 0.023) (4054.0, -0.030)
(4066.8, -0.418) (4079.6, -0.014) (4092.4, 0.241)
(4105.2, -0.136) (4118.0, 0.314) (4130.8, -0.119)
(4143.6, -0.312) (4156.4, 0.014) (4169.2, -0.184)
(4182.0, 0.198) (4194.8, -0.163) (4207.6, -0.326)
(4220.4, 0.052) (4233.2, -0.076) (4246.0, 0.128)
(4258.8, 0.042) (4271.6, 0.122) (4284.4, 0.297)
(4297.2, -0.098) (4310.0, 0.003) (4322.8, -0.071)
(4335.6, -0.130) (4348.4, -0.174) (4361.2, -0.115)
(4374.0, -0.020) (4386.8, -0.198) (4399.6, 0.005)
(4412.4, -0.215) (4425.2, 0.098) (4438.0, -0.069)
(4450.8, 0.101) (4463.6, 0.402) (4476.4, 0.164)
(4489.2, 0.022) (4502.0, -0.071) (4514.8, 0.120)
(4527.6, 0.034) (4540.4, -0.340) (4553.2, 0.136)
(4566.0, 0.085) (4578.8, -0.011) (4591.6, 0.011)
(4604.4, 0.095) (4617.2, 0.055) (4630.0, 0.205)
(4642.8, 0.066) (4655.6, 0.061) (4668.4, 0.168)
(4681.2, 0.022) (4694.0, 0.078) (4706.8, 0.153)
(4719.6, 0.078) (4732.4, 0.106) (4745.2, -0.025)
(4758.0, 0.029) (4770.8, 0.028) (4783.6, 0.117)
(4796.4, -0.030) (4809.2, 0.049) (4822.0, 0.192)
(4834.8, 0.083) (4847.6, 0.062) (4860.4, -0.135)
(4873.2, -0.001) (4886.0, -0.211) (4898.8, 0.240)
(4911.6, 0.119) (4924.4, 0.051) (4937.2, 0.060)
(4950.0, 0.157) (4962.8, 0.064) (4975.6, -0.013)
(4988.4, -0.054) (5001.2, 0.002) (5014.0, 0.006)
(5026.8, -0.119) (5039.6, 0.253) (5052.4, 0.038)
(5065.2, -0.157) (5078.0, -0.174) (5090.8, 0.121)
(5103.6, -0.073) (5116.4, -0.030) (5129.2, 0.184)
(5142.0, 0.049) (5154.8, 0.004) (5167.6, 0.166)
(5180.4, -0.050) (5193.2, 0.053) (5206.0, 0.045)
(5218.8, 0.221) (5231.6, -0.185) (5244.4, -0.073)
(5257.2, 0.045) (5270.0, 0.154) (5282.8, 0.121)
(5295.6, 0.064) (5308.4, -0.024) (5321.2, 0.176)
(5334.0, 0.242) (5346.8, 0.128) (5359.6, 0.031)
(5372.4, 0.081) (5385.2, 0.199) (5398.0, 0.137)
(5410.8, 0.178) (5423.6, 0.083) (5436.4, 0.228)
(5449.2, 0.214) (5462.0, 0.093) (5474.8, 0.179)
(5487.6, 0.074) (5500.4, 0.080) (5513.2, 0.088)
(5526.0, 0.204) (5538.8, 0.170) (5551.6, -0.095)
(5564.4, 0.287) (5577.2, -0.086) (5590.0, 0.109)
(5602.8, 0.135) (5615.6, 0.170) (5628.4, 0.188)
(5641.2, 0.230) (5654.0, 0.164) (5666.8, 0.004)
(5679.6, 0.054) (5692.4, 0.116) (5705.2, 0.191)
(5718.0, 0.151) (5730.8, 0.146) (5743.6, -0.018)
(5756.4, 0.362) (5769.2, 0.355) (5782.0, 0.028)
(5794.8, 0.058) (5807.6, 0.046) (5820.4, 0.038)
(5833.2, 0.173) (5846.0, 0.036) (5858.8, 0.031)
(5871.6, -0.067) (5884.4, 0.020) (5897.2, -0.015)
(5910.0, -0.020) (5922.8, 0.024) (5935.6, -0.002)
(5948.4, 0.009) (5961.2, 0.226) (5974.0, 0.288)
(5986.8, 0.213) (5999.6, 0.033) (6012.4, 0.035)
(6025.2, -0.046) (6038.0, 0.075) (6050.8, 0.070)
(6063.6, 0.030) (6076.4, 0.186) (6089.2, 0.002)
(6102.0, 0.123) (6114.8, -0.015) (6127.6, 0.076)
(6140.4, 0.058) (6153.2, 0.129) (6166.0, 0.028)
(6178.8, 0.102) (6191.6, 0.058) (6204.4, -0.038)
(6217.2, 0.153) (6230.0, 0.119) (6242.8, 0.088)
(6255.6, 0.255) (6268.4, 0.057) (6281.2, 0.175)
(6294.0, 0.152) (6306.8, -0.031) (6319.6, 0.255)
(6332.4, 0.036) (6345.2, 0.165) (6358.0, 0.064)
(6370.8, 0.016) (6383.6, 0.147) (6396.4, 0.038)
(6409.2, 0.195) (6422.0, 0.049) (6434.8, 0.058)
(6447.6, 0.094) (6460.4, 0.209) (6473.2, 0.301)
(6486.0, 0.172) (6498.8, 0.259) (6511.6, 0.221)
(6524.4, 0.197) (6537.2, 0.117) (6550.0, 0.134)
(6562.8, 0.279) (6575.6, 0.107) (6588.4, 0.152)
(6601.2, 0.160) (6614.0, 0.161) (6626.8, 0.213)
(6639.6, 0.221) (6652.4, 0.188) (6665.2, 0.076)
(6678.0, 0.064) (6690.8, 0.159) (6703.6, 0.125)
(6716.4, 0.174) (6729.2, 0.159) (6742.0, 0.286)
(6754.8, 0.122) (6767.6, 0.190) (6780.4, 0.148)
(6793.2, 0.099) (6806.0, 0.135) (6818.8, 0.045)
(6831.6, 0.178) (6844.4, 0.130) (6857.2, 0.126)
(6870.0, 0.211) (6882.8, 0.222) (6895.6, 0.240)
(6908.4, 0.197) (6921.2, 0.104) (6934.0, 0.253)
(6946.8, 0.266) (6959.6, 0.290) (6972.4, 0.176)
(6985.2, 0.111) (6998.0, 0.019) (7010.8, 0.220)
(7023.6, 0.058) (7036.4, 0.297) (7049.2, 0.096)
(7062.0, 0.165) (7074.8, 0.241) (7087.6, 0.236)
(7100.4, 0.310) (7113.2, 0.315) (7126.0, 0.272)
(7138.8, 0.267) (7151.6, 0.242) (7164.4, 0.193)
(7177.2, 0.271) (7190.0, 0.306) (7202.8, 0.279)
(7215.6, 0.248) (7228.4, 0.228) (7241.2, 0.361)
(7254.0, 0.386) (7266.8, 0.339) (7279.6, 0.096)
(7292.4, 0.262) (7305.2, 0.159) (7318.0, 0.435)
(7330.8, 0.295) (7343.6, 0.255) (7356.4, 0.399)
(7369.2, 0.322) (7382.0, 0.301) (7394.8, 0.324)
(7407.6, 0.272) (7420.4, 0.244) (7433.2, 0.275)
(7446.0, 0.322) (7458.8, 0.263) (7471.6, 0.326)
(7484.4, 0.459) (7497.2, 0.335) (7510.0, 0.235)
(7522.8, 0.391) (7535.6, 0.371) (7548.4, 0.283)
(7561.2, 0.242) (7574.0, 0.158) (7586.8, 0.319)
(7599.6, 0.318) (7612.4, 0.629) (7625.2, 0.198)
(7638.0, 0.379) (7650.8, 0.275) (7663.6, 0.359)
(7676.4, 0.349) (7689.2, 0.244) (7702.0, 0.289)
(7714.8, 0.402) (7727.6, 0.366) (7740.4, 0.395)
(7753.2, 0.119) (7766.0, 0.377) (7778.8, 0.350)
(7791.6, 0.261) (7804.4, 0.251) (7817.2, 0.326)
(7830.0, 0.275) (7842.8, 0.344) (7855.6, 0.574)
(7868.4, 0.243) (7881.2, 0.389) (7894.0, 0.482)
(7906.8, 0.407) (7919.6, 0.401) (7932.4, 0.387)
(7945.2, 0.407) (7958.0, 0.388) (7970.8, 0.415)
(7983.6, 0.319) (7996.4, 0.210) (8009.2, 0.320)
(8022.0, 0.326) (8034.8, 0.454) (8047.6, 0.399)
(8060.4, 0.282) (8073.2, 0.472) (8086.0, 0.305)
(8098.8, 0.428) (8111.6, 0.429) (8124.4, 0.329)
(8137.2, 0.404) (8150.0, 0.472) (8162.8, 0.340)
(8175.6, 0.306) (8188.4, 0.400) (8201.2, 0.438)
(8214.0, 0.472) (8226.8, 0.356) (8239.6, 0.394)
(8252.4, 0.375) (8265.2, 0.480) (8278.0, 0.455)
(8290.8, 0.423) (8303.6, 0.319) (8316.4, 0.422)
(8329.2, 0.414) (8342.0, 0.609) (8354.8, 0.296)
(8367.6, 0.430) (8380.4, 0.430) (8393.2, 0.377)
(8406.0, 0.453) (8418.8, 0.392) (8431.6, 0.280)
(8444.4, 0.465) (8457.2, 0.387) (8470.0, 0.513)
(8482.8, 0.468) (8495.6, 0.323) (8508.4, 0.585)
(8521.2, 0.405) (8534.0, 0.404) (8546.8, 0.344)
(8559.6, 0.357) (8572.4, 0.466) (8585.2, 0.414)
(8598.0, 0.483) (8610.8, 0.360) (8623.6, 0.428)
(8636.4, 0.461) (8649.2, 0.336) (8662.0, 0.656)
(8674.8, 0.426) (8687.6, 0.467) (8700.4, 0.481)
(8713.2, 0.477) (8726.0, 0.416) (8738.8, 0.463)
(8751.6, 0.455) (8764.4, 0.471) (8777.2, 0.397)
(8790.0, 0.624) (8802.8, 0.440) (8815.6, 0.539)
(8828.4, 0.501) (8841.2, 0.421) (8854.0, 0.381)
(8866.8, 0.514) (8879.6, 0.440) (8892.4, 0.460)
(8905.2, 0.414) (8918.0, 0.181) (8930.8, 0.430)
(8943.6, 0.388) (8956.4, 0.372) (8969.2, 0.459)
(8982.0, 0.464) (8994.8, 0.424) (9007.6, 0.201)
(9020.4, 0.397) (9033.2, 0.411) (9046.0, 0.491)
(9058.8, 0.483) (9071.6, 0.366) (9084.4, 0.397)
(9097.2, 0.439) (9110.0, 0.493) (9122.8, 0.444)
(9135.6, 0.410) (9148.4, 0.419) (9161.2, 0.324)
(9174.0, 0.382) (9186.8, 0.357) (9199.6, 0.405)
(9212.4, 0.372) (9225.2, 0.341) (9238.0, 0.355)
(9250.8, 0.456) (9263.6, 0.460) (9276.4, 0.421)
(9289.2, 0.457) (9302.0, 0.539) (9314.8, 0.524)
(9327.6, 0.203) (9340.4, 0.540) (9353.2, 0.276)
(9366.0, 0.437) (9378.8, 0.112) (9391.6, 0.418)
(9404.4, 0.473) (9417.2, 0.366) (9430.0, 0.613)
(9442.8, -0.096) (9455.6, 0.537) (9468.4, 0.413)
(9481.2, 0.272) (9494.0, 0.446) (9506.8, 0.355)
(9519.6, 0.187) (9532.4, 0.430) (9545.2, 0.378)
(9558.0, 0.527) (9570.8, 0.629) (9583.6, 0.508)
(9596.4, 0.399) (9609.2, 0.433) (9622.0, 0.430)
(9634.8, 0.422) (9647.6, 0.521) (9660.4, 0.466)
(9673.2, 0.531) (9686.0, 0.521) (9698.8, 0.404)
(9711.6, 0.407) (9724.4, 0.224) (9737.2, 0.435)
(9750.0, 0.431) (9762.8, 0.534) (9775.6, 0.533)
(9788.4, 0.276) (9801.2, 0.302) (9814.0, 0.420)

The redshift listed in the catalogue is 0.78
